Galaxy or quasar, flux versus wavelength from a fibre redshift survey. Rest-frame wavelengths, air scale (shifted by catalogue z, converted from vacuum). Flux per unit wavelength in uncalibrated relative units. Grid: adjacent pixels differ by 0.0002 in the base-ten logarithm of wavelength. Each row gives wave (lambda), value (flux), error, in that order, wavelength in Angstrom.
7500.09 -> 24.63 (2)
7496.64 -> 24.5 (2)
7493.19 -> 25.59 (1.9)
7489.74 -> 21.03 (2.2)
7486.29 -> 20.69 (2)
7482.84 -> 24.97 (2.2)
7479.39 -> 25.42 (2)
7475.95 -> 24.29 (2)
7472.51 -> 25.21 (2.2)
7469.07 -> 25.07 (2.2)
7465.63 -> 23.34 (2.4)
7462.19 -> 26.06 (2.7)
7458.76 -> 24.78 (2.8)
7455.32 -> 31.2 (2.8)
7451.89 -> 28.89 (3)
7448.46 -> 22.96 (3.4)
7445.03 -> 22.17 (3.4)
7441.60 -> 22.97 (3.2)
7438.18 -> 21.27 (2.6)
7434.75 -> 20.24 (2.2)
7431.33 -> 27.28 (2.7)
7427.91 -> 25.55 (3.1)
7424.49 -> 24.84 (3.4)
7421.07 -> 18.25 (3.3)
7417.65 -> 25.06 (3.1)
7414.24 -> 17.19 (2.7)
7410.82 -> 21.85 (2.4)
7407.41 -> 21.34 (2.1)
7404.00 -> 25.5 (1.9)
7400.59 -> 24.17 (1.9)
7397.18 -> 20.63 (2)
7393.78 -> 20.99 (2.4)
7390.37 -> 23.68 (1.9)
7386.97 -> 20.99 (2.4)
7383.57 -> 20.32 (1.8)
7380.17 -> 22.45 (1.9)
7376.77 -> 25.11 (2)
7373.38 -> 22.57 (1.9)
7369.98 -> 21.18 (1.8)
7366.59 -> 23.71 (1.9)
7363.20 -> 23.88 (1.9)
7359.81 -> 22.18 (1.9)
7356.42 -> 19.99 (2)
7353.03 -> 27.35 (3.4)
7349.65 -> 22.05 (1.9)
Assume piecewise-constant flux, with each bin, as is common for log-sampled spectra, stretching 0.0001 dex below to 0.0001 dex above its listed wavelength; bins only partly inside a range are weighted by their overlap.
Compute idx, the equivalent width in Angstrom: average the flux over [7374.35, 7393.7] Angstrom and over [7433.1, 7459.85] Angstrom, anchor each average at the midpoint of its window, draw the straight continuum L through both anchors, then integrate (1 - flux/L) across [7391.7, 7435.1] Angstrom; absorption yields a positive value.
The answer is 1.3 Angstrom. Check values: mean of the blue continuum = 22.4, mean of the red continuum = 24.3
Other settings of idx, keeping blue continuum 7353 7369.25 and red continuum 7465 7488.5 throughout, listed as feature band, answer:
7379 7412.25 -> 1.5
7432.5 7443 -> 0.9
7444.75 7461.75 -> -1.8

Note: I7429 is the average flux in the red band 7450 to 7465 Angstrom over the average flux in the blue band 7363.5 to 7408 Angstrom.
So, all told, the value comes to 1.21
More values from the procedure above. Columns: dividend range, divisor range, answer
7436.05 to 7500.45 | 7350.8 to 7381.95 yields 1.06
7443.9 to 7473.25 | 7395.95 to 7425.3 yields 1.16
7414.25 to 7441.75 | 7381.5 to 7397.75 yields 1.07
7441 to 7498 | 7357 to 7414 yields 1.10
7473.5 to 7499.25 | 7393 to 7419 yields 1.08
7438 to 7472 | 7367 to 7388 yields 1.13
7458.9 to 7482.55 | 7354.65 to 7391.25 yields 1.11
